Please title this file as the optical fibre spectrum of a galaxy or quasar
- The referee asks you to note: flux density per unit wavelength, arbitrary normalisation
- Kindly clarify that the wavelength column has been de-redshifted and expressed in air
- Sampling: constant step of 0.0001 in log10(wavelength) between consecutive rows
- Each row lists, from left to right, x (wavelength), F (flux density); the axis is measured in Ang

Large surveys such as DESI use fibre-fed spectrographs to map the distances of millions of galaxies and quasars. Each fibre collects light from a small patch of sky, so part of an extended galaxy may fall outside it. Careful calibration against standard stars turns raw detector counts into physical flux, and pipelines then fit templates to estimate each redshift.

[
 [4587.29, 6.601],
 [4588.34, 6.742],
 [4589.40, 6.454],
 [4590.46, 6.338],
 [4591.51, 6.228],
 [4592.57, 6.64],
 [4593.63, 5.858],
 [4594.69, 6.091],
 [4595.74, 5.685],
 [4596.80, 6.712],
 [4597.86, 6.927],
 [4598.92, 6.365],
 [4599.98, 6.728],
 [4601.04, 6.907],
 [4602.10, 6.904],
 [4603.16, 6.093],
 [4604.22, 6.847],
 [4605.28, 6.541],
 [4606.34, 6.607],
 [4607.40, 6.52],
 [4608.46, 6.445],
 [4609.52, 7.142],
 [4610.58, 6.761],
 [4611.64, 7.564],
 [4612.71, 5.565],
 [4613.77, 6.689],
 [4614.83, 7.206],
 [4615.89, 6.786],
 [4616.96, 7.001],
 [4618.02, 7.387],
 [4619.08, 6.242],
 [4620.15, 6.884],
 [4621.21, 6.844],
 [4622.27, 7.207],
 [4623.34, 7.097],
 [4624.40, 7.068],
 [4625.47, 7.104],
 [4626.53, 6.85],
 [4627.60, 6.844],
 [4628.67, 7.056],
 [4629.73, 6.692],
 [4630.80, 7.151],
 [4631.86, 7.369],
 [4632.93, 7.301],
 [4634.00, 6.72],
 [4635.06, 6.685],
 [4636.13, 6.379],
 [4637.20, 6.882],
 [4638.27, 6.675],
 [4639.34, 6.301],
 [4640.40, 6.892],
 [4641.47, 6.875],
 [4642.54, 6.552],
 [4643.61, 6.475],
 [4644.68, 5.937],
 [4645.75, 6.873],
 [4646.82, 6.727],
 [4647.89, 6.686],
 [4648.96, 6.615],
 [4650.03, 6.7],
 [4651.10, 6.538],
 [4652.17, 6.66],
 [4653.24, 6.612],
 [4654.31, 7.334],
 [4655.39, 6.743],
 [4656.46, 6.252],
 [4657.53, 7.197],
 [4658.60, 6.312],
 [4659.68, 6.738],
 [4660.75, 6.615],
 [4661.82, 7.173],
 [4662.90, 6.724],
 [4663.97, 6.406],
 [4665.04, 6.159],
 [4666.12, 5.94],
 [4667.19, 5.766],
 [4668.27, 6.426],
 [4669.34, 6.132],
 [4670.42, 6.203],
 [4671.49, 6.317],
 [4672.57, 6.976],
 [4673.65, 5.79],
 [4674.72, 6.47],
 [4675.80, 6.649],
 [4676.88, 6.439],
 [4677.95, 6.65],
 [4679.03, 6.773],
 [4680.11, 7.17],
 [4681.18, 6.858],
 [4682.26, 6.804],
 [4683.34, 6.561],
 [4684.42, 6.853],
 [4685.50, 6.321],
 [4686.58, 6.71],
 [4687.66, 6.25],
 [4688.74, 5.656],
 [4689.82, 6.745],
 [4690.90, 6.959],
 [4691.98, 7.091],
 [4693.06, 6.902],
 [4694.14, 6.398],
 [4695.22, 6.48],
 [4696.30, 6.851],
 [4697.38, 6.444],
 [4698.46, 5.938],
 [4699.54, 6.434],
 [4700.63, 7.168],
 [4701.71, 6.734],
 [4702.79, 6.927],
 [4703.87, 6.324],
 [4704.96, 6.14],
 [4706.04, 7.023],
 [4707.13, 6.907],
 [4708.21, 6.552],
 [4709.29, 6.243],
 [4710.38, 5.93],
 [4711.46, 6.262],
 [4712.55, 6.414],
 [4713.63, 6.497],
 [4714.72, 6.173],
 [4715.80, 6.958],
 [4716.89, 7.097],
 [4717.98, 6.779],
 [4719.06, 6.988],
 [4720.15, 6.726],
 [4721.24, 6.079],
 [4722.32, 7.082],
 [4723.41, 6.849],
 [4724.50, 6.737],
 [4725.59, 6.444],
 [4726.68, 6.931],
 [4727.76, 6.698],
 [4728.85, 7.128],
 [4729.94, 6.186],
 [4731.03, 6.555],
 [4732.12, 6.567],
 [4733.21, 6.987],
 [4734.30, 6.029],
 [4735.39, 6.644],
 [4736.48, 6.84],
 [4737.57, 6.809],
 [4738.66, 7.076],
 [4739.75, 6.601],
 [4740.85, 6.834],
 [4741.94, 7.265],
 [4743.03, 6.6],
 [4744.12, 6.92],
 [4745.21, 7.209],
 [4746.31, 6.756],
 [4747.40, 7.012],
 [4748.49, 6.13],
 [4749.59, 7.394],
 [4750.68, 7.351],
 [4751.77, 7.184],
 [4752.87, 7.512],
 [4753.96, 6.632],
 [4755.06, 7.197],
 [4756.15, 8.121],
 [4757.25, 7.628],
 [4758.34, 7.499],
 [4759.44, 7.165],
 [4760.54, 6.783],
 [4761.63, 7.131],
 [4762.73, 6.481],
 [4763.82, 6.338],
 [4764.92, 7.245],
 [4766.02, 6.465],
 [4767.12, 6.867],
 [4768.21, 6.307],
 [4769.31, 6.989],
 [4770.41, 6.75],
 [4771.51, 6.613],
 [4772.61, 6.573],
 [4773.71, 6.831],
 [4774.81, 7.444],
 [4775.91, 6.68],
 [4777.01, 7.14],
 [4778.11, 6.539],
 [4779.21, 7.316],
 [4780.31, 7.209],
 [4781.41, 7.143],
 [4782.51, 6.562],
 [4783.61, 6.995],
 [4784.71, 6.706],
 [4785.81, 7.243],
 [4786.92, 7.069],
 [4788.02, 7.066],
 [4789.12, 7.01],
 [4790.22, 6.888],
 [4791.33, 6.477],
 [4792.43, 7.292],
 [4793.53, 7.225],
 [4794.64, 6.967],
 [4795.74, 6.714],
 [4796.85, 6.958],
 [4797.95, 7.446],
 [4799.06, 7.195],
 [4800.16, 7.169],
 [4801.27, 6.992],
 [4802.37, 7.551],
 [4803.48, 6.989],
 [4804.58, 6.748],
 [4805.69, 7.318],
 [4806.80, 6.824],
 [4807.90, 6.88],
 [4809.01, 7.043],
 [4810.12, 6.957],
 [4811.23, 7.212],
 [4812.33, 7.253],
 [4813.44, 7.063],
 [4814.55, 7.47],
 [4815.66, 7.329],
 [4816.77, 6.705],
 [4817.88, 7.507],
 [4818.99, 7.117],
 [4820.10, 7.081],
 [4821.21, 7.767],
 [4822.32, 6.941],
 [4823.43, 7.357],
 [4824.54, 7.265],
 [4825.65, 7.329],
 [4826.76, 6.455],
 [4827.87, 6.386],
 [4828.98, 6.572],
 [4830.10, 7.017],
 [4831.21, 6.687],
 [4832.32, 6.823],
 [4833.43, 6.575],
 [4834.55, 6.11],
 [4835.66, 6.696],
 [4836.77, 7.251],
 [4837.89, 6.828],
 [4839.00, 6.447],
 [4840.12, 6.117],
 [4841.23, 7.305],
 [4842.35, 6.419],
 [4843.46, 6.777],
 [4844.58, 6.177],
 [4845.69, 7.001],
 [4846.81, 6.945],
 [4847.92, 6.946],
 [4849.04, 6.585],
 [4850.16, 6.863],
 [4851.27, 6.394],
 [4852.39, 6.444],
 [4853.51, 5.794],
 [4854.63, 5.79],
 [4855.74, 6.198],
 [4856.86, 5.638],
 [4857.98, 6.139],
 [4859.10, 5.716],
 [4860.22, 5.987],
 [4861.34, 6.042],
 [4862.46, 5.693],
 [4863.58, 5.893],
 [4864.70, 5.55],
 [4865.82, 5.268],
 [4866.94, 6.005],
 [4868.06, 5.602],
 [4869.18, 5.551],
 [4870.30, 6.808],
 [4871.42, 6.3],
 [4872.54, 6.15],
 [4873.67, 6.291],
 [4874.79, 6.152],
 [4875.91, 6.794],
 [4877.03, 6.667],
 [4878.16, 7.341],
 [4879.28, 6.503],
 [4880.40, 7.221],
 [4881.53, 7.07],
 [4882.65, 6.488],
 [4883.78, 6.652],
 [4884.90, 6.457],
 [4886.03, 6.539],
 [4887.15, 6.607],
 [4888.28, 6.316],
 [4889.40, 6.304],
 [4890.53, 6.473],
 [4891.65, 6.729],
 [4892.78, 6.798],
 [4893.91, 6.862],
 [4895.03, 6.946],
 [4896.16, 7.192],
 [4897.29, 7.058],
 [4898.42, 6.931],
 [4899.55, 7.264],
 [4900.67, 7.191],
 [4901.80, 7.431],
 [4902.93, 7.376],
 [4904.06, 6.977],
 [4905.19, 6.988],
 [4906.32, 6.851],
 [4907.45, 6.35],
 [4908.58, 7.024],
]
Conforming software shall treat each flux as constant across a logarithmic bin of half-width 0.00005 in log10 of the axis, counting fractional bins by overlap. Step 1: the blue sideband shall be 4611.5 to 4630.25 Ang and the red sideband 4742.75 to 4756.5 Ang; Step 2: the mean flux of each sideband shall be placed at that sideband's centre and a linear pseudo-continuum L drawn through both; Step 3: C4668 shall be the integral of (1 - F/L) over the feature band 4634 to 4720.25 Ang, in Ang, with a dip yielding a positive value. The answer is 4.7 Ang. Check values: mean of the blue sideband 6.88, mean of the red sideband 7.07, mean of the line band 6.58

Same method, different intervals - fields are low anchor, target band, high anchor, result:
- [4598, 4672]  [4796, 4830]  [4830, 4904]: -2.8 Ang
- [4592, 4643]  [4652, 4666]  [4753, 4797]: 0.3 Ang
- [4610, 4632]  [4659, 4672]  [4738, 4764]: 1.1 Ang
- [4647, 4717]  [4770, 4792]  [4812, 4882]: -1.2 Ang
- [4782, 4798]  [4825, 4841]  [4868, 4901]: 0.3 Ang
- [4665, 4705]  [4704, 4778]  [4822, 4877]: -3.7 Ang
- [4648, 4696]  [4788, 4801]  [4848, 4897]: -1.2 Ang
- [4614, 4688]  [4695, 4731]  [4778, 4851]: 1.0 Ang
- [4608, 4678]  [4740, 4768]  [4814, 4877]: -1.8 Ang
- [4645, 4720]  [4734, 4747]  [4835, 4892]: -0.6 Ang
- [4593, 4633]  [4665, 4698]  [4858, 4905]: 0.9 Ang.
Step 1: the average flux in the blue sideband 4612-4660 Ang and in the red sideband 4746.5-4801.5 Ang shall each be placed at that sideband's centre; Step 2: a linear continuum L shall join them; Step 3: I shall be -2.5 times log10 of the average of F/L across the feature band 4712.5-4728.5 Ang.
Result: 0.03 mag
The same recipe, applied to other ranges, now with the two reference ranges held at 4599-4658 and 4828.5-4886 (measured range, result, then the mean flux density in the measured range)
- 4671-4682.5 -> 0.01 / 6.62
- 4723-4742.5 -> -0.02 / 6.73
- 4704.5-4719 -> 0.01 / 6.56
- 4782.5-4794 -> -0.07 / 6.98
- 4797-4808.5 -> -0.10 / 7.11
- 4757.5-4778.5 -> -0.05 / 6.85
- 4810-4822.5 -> -0.12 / 7.22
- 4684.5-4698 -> 0.02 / 6.57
